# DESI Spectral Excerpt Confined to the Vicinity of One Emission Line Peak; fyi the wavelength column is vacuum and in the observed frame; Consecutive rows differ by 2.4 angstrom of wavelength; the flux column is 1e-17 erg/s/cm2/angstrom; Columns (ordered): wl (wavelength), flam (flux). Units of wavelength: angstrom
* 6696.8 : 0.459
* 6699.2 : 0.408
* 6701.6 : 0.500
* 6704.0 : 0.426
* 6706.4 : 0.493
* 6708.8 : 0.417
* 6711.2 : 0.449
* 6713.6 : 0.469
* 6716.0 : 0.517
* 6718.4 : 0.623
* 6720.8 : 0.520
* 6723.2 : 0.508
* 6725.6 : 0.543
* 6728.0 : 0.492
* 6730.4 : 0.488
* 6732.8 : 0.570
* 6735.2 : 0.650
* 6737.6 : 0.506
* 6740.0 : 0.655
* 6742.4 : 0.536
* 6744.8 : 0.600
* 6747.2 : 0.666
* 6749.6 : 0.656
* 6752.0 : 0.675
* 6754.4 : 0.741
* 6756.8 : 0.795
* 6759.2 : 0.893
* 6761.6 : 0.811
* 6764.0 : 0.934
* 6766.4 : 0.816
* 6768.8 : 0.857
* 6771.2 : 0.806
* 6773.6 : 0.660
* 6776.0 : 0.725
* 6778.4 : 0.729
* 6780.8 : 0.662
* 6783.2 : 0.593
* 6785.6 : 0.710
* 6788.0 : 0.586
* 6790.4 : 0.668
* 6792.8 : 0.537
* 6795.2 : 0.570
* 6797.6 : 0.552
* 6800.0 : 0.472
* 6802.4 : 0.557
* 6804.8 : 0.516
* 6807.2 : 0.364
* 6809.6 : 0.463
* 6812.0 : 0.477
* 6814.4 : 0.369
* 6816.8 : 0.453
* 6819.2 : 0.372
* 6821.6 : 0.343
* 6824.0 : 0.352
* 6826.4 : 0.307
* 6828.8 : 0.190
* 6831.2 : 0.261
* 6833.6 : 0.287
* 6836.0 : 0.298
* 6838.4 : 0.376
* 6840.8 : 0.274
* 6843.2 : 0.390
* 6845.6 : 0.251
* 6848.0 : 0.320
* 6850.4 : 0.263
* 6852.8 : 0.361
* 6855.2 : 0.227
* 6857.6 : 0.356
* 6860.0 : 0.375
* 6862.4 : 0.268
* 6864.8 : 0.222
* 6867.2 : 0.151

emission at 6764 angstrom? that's C III] 1909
